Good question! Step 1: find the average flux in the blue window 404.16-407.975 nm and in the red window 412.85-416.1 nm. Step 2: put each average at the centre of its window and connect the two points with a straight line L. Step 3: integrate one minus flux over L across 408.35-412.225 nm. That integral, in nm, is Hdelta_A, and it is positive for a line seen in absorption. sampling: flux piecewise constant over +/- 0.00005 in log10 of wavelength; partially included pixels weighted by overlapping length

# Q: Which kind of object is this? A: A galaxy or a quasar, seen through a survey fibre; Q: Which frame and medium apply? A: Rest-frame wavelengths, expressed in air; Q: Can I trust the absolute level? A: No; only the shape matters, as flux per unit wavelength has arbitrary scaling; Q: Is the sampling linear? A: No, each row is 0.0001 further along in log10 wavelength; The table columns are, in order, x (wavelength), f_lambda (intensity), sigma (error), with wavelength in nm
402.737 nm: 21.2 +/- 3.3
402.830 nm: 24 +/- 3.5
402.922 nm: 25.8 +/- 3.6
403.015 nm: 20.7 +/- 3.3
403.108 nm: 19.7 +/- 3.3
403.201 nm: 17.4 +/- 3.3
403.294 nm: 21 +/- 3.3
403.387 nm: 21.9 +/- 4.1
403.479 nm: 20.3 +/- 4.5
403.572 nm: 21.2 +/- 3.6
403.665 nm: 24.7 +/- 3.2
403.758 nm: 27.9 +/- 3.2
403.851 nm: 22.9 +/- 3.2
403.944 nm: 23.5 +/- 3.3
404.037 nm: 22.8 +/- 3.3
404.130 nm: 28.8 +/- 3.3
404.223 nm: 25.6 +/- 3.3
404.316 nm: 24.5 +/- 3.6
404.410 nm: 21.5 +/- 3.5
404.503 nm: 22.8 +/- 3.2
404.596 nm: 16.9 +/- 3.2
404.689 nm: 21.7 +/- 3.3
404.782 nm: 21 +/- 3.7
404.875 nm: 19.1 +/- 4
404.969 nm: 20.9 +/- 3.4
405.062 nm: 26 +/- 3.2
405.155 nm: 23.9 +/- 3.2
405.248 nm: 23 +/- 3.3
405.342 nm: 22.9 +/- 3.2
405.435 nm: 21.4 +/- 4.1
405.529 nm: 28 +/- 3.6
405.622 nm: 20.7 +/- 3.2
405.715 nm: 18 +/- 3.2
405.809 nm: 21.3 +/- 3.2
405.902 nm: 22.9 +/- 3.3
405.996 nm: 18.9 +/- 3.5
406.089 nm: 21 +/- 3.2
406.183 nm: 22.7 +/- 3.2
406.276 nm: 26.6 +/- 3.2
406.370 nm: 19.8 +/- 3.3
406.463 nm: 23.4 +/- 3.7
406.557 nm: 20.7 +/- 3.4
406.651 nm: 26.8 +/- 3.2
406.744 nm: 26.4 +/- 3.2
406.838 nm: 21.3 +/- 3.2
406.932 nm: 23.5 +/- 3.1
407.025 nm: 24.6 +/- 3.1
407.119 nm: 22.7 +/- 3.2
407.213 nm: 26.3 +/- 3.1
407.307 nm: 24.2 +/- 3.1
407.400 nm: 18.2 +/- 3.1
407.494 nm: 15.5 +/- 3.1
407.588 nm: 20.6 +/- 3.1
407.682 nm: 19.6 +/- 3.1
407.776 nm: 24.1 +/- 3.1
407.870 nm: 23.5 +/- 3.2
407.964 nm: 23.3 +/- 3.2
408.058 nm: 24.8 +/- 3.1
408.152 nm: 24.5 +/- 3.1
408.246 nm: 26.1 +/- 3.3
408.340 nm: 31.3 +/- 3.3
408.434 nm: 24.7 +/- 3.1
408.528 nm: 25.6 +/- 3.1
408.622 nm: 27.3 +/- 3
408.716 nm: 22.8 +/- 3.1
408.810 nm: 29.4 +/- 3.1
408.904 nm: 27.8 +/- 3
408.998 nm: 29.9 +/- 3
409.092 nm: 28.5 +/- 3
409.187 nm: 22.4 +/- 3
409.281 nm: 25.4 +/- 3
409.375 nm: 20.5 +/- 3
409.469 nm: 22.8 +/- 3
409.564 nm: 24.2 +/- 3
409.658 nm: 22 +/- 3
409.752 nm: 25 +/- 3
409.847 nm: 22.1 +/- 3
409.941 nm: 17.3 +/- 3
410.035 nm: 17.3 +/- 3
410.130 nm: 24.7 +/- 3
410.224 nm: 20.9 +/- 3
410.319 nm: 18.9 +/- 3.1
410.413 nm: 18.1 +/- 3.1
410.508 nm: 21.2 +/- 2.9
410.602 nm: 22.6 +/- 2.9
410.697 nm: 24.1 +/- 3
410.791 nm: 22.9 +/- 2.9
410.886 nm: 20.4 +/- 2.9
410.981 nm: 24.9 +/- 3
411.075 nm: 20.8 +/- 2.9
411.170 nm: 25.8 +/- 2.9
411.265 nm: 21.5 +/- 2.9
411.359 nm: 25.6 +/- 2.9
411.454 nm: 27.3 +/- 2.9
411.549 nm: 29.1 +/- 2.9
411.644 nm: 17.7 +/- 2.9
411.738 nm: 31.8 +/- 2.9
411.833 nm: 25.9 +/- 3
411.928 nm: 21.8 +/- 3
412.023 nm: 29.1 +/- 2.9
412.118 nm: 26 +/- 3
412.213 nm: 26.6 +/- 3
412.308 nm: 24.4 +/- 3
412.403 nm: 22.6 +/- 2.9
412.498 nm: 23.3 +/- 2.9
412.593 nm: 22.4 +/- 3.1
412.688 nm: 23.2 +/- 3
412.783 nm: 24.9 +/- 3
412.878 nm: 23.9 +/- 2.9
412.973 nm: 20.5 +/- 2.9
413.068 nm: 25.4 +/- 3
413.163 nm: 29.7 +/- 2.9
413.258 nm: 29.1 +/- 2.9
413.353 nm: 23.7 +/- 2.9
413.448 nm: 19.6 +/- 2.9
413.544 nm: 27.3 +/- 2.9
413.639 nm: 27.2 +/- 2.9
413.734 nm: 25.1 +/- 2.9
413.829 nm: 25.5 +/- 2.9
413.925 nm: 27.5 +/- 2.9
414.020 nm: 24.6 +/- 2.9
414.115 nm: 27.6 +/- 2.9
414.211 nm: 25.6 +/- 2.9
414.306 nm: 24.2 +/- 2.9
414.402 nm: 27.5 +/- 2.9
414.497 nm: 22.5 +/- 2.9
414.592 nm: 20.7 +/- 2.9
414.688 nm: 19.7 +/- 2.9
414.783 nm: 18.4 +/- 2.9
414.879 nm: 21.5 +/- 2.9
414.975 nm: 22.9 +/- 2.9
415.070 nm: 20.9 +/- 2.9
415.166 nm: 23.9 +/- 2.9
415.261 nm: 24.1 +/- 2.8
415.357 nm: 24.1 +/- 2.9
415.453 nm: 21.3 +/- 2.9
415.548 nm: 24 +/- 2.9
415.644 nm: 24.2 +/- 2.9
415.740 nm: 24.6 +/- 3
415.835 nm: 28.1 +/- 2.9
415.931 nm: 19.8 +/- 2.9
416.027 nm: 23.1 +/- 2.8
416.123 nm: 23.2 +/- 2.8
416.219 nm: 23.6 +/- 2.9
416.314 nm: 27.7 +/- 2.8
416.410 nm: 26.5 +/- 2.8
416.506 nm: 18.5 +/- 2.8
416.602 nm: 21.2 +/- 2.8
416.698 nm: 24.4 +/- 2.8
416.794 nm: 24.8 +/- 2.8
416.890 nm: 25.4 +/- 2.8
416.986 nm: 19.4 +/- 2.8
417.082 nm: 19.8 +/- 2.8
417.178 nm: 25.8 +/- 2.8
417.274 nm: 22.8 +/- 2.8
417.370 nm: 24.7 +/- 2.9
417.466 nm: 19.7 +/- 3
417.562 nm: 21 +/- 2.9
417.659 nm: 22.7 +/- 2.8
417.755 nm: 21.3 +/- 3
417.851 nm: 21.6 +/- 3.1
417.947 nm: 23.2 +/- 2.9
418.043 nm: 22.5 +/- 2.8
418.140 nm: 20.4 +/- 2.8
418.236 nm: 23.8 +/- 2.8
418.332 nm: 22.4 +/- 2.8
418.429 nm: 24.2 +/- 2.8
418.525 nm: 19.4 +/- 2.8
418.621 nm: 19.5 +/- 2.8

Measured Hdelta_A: -0.14 nm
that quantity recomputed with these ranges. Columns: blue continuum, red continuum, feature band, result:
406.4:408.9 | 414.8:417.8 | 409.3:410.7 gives 0.13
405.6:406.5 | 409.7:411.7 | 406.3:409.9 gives -0.34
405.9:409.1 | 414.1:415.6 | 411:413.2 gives -0.13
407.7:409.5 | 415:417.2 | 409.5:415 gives 0.16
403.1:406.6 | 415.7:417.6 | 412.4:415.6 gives -0.13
